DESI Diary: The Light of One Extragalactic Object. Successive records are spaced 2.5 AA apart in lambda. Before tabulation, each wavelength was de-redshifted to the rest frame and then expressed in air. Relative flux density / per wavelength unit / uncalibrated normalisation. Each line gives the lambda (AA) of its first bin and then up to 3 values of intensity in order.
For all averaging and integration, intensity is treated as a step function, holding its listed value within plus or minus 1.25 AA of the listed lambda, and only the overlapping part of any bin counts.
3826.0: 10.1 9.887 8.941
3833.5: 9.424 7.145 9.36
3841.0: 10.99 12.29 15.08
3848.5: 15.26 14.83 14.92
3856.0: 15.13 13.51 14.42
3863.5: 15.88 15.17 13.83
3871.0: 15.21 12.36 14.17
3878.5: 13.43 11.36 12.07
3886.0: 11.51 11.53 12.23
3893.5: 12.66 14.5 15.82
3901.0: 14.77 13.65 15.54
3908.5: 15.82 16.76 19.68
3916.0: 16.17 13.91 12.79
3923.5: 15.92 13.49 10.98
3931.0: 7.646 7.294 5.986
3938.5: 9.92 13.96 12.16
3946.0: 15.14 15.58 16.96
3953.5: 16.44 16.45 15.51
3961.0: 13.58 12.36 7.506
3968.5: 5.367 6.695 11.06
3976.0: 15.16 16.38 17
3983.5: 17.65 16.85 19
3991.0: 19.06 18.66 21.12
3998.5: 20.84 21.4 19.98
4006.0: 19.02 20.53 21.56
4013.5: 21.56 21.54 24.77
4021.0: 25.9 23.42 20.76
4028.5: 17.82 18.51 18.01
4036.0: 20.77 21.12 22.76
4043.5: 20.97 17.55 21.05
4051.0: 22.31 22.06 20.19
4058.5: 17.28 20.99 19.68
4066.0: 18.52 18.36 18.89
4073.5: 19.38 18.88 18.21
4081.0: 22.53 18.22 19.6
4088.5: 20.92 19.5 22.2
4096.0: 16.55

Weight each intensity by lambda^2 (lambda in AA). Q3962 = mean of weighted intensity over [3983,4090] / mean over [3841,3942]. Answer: 1.61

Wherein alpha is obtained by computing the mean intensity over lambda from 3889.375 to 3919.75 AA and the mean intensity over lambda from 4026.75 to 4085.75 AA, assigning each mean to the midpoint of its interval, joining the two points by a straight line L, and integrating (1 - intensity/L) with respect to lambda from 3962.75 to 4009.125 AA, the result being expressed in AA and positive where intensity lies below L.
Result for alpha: 4.25 AA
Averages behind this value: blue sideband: 15.1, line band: 16.1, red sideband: 19.7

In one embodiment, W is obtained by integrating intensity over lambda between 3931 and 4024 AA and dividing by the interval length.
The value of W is 16.1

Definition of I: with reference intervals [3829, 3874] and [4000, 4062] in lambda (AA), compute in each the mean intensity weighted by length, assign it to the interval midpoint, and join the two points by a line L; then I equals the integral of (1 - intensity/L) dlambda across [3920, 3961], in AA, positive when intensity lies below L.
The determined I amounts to 9.7 AA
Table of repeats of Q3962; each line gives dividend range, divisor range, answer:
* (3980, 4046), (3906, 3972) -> 1.64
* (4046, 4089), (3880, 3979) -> 1.62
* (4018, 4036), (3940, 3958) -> 1.44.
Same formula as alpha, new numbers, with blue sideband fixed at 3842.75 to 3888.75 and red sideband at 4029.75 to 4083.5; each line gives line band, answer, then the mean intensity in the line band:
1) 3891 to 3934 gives 3.5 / 14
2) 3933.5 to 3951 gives 4.5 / 12.1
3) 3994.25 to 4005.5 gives -1.6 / 20.6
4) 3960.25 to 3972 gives 5.5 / 8.96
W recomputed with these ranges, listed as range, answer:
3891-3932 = 14.4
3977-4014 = 19.3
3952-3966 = 14.2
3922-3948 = 11.4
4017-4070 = 20.6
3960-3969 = 9.96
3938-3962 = 14.7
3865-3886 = 13.3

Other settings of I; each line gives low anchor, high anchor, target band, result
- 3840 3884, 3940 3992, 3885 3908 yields 0.6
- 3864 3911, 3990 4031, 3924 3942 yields 6.9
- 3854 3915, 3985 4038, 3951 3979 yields 8.7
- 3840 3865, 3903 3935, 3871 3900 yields 2.1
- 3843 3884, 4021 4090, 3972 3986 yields 1.8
